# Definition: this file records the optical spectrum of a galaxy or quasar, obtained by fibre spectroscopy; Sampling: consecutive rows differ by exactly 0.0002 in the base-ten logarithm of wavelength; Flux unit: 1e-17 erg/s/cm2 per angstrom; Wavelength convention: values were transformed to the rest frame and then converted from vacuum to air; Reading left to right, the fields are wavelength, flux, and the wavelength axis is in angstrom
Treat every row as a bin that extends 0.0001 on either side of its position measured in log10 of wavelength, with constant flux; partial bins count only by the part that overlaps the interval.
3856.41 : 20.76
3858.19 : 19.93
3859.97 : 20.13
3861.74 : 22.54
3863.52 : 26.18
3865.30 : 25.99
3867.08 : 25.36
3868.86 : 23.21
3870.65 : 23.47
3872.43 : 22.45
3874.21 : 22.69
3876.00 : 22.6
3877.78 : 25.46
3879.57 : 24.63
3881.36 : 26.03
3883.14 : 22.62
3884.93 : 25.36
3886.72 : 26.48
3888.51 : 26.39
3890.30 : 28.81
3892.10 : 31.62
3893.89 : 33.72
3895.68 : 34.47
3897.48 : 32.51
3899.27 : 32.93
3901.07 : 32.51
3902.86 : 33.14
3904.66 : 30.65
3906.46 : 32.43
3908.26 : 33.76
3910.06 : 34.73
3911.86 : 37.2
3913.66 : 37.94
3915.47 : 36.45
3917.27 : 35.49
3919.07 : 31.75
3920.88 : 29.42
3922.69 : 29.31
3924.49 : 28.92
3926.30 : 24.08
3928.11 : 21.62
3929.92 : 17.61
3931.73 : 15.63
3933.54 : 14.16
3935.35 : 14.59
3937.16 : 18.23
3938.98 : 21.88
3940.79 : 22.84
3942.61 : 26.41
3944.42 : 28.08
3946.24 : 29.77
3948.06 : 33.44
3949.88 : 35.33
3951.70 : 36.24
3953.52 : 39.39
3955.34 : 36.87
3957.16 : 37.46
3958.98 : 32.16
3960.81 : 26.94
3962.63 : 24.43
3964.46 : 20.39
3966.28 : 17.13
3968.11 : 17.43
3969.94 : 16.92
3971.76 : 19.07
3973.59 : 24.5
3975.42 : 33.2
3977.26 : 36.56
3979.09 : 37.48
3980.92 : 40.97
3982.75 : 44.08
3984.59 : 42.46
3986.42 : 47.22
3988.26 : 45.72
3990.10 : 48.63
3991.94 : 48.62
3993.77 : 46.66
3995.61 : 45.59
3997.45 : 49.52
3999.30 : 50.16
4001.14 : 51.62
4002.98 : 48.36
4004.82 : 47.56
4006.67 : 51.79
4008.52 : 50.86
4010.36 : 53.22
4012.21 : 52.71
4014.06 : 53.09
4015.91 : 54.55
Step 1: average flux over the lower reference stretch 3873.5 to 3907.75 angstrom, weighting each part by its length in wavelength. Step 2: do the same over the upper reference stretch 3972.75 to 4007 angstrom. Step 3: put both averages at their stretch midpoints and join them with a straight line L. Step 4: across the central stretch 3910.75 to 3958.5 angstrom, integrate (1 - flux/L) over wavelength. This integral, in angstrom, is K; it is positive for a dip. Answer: 9.4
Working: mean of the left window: 28.8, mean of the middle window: 28.5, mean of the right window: 44.2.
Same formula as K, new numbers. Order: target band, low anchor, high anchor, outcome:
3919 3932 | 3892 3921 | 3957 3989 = 3.2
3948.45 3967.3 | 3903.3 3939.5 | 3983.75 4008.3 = 3.3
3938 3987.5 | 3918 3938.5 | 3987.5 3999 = 6.5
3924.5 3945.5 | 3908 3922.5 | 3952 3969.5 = 7.1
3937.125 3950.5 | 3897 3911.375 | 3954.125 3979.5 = 0.8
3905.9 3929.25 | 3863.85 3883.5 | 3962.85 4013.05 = -1.2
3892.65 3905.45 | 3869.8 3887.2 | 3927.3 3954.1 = -4.4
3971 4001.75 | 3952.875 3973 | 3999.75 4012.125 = -1.6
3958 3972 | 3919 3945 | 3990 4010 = 5.2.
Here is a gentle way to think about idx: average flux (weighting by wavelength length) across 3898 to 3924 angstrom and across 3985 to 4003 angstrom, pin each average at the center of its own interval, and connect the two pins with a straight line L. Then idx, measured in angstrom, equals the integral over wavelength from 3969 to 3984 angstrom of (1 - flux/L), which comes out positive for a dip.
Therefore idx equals 4.4 angstrom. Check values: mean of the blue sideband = 33.3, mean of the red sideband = 48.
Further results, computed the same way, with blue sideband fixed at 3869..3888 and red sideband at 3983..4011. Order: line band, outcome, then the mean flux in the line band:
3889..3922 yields -4.0 angstrom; 33.2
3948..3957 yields 0.6 angstrom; 36.6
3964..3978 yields 6.5 angstrom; 23.1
